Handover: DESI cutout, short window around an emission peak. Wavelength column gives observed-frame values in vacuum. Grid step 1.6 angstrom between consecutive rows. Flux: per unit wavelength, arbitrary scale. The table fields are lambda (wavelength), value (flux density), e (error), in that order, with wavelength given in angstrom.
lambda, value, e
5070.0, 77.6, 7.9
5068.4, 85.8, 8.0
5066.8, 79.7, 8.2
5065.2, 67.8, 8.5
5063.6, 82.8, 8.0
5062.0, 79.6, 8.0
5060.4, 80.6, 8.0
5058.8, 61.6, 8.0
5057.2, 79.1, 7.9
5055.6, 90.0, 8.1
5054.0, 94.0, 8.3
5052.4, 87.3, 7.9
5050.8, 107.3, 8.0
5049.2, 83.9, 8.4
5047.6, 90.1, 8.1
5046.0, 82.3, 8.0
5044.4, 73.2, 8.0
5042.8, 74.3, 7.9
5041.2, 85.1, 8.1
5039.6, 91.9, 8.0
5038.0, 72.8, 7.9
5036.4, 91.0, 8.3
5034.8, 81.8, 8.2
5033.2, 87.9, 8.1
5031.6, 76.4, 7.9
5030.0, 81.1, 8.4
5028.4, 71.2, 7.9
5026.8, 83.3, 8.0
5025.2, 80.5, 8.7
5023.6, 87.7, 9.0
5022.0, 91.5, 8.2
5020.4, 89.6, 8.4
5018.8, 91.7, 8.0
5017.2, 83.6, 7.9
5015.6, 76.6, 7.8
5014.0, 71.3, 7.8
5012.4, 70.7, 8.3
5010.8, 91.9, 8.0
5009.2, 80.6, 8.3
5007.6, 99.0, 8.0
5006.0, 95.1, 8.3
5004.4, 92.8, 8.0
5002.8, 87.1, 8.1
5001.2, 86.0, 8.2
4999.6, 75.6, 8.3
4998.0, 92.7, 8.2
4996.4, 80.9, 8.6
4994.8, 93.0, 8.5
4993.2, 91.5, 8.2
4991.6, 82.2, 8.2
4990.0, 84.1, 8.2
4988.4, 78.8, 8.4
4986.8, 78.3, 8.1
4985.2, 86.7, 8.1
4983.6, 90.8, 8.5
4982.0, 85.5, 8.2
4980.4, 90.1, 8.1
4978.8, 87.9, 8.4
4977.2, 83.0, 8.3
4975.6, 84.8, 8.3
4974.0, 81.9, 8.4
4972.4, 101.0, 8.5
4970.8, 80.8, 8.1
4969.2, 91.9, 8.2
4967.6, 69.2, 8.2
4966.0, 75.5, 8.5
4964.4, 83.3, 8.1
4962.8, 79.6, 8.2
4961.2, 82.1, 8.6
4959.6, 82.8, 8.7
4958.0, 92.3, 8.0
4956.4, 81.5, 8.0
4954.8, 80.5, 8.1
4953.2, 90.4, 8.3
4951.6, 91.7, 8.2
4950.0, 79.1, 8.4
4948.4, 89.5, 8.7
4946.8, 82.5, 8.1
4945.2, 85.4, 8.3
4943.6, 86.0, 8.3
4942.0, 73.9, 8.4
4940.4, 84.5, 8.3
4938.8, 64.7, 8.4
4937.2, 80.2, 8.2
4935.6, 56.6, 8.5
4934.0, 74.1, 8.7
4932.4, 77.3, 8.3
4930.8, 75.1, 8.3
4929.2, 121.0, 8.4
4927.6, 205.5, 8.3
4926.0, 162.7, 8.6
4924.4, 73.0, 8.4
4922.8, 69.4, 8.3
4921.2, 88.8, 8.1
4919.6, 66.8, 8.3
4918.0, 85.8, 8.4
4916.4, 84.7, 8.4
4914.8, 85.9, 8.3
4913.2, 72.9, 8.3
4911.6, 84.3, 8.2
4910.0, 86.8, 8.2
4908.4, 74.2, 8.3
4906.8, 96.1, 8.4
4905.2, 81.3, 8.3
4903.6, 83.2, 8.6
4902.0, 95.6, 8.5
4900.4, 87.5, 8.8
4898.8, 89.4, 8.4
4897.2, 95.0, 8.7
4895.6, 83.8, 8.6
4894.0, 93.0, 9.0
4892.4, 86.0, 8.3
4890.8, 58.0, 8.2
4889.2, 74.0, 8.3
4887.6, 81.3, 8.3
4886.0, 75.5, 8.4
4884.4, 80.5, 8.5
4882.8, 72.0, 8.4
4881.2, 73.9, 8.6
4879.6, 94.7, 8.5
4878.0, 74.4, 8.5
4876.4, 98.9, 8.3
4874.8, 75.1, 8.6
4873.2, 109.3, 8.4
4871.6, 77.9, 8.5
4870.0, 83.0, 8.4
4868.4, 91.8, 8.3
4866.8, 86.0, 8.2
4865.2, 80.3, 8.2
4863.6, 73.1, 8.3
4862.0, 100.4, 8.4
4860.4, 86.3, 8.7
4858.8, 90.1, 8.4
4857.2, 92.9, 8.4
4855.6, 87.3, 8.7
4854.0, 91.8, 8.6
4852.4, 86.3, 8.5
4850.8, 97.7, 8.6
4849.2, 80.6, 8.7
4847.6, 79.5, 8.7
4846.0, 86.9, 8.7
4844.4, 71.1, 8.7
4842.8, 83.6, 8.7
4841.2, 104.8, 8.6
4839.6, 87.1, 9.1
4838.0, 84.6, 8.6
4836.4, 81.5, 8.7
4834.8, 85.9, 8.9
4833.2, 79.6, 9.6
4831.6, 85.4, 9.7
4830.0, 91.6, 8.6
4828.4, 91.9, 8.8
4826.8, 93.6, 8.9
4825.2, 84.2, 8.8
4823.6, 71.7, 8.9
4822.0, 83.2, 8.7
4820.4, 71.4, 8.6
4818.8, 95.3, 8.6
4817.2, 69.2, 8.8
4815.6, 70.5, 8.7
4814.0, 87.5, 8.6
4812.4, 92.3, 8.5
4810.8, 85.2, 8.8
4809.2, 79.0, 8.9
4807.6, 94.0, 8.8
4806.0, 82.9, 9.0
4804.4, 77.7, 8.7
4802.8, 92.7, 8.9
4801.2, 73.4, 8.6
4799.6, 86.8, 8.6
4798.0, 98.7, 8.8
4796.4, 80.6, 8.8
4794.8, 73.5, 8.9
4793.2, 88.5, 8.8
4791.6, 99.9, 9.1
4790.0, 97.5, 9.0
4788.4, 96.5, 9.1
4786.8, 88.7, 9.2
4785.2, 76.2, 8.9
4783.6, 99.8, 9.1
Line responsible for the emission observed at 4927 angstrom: H-gamma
